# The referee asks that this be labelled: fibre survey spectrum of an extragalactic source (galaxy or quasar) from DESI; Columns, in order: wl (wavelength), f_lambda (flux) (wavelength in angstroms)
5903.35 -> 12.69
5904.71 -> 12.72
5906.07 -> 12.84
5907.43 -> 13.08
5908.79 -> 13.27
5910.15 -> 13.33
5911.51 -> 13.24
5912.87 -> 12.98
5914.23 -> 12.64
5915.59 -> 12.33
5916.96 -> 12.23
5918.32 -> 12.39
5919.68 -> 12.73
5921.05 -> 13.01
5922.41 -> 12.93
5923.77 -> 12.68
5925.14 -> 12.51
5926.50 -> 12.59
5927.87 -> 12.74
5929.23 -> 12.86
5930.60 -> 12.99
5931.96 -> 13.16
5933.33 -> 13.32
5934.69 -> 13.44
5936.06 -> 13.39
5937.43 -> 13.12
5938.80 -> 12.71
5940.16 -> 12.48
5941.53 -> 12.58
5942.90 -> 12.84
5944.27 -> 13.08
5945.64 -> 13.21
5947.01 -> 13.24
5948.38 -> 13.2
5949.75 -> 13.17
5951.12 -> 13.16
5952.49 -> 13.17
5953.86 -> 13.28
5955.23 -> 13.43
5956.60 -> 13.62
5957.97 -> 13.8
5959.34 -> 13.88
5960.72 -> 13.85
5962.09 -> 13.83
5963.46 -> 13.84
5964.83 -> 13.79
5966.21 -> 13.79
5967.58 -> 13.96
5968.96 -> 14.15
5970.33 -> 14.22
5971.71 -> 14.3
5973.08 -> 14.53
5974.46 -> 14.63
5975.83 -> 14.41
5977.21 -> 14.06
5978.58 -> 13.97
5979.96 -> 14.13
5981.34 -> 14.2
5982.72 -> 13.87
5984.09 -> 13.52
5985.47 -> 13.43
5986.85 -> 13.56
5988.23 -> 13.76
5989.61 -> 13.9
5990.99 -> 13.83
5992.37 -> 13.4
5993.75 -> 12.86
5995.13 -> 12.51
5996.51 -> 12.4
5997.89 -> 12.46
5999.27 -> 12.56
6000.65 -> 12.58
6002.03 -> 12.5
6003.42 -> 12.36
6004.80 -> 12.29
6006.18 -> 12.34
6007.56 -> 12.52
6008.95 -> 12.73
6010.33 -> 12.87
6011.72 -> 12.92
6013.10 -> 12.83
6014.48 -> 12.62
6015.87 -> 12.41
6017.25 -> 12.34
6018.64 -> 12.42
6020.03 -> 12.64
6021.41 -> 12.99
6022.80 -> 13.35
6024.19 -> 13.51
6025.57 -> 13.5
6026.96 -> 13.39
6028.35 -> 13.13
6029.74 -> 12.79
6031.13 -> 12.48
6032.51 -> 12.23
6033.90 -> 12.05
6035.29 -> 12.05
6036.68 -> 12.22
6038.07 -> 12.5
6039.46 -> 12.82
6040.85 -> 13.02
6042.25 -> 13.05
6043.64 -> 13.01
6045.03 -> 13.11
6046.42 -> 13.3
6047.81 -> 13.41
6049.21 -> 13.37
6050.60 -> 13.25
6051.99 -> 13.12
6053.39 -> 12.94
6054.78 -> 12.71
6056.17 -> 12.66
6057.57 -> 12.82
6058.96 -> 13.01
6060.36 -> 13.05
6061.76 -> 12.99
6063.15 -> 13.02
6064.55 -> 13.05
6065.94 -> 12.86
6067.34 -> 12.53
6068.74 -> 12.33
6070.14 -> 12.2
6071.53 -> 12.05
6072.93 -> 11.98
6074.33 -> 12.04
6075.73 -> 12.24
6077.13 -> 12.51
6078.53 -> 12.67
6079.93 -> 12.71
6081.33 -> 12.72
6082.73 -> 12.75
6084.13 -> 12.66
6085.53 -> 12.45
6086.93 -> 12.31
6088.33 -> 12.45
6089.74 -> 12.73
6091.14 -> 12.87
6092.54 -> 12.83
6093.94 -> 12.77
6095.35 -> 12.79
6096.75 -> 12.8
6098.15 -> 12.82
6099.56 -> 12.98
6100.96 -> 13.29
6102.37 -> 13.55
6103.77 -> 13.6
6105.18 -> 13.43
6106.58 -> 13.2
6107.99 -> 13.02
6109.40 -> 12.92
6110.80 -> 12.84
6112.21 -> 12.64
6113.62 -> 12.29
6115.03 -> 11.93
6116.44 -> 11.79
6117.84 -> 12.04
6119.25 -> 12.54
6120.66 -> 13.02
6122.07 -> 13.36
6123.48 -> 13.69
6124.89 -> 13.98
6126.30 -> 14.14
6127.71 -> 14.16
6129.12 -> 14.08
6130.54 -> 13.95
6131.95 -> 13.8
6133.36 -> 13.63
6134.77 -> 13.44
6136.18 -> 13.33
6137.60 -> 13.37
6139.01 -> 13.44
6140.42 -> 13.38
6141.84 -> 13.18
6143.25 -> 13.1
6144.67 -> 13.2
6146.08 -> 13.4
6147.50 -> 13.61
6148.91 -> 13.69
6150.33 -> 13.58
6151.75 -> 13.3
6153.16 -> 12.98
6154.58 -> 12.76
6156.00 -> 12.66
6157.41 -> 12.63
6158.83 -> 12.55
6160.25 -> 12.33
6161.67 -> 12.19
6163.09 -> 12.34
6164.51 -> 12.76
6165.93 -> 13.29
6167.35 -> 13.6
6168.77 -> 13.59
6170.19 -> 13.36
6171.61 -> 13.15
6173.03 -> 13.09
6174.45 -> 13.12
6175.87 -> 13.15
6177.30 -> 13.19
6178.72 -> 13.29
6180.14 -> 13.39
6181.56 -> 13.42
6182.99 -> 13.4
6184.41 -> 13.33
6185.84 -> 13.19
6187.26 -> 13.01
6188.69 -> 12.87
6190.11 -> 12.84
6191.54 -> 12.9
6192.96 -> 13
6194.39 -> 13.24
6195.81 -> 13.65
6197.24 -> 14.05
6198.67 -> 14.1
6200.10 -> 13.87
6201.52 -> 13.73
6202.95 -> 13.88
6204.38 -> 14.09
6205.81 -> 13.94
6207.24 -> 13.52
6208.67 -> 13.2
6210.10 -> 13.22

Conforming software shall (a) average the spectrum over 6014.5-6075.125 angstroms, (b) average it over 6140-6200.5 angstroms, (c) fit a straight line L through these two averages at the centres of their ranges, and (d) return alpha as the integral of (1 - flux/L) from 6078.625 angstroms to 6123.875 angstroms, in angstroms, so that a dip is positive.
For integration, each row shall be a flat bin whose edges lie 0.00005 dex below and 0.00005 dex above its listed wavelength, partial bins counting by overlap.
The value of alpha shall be 0.6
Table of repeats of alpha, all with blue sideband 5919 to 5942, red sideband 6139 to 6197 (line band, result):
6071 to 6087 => 0.7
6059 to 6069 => 0.1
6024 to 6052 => 0.2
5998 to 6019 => 0.7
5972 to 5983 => -1.1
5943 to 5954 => -0.2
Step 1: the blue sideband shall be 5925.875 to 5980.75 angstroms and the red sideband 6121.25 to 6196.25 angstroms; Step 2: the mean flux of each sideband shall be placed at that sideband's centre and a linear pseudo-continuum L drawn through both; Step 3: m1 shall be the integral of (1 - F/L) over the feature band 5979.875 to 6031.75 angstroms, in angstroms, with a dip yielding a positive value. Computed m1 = 1.76 angstroms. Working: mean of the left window 13.5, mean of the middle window 13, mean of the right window 13.3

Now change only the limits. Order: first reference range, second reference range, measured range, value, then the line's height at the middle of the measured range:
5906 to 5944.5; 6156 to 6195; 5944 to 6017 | -2.6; 12.9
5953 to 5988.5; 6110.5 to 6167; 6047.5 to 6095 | 2.6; 13.4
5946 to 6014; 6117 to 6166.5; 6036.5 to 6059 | 0.6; 13.3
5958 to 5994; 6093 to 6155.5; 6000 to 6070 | 4.3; 13.6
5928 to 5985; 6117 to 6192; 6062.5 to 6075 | 0.9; 13.4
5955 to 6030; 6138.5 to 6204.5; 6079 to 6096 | 0.8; 13.3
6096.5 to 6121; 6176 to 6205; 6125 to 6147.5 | -1.0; 13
